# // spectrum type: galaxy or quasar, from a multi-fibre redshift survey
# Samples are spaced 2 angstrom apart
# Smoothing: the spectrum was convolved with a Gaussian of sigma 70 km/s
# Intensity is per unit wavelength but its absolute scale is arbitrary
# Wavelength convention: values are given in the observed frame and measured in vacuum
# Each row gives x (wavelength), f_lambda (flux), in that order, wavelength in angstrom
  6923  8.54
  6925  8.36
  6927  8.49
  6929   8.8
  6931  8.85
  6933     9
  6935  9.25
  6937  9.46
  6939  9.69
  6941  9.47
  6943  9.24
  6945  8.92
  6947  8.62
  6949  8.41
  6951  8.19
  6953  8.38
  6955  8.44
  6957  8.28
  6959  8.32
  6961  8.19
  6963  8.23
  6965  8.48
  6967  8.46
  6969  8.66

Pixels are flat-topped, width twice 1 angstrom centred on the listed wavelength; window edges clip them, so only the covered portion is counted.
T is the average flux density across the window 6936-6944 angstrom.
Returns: 9.46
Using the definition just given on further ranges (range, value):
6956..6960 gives 8.3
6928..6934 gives 8.88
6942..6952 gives 8.68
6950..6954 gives 8.29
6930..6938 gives 9.14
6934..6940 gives 9.47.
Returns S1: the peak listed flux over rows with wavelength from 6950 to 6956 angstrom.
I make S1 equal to 8.44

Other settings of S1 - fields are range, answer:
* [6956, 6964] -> 8.32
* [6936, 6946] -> 9.69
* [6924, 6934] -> 9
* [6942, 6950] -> 9.24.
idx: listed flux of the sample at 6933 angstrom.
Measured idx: 9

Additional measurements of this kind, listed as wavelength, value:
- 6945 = 8.92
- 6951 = 8.19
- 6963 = 8.23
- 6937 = 9.46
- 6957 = 8.28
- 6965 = 8.48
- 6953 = 8.38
